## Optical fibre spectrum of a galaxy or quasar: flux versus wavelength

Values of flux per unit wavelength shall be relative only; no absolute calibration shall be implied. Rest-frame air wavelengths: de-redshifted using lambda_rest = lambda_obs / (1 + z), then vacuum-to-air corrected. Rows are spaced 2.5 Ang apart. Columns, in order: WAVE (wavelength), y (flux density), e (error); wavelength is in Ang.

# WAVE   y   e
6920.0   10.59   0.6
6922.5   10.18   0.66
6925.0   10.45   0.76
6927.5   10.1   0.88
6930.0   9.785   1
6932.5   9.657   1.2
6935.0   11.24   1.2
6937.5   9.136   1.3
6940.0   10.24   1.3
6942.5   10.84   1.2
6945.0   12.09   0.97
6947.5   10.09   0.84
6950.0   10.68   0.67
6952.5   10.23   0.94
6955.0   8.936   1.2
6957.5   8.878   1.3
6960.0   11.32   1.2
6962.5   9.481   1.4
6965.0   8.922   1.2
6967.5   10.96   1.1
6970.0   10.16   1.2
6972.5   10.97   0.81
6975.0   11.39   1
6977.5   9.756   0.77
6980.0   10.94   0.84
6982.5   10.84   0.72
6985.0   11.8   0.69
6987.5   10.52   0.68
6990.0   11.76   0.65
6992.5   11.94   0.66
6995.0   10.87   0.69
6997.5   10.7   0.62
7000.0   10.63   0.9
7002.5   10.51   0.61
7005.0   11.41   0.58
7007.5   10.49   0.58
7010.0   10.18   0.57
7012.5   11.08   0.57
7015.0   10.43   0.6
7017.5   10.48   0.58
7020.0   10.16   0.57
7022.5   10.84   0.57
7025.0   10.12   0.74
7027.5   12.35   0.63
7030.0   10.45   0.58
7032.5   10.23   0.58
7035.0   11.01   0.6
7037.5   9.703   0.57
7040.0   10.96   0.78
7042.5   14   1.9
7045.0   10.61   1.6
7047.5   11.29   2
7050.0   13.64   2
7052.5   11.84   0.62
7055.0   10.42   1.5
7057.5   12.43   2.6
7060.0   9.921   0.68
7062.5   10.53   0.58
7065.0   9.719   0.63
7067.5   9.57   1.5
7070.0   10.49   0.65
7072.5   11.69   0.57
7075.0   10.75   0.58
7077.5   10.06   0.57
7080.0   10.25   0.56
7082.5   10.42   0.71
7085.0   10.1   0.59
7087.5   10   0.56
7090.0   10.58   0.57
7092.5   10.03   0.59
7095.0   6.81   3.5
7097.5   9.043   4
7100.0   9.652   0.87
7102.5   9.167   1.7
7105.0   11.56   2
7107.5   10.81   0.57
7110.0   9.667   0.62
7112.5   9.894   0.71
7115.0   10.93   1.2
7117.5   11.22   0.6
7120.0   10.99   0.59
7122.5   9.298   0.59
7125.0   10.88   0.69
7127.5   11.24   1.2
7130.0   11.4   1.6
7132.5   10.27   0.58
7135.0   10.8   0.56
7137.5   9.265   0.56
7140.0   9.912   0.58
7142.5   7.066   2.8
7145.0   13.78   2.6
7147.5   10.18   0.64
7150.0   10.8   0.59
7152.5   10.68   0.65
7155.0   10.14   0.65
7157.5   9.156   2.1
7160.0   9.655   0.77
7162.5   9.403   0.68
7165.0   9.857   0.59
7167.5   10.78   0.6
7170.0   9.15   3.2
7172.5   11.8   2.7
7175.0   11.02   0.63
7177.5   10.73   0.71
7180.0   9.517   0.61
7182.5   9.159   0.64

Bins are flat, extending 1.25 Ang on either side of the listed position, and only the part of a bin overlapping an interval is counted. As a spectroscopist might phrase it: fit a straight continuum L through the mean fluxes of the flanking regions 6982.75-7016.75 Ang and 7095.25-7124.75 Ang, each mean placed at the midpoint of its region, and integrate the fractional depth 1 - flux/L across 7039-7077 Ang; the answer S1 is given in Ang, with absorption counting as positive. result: -2.4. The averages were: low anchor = 10.9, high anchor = 10.1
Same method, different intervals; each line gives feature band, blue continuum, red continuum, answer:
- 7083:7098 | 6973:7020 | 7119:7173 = 1.4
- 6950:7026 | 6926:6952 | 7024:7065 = 1.4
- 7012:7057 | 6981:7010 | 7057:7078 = -1.6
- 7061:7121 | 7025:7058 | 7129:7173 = 3.8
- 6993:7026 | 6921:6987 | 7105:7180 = -0.9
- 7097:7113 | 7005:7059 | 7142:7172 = 0.8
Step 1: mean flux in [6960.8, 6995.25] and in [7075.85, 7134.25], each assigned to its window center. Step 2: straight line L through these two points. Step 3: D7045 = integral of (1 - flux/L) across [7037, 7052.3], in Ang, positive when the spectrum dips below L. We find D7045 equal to -2.0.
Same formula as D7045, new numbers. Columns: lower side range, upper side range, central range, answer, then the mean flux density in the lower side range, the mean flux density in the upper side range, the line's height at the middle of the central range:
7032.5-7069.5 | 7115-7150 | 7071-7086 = 0.5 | 11.1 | 10.5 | 10.9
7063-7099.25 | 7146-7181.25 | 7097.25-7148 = -1.3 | 9.97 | 10.2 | 10.1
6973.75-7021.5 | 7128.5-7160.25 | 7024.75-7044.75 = -0.8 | 10.8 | 10.3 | 10.7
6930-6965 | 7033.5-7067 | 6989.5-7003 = -0.5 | 10.2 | 11.2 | 10.6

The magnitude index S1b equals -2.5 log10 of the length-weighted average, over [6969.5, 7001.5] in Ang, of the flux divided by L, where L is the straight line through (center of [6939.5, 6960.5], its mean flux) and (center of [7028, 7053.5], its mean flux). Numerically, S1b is -0.02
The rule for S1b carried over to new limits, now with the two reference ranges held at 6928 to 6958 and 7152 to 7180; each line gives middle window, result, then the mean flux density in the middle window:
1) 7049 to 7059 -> -0.18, 12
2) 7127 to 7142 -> -0.01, 10.3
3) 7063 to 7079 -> -0.02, 10.4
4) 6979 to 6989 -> -0.09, 11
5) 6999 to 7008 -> -0.06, 10.8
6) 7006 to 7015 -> -0.04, 10.6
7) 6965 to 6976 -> -0.05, 10.6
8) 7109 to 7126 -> -0.03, 10.4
